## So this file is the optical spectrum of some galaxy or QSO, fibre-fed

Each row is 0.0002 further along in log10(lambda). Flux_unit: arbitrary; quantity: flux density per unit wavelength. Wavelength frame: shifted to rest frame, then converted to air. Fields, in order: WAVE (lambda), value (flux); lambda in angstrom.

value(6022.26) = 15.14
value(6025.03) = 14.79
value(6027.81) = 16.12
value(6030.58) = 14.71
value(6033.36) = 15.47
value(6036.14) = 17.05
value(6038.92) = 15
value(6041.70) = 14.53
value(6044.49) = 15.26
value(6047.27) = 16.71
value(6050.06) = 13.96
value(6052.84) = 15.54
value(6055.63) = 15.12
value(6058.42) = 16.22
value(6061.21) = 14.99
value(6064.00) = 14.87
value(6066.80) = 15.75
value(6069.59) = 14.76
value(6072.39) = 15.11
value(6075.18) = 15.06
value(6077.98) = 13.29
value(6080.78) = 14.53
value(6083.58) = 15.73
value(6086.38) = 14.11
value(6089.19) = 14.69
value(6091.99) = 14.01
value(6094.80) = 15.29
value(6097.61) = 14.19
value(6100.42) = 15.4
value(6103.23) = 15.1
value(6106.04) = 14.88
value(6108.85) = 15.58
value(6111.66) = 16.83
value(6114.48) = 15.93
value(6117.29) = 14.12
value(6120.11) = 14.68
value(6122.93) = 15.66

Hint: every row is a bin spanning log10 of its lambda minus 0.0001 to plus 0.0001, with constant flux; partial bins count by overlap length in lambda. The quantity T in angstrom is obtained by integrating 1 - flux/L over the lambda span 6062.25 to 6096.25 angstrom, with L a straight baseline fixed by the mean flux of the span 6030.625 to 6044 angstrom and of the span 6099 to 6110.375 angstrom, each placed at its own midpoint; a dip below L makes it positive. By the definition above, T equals 1.2 angstrom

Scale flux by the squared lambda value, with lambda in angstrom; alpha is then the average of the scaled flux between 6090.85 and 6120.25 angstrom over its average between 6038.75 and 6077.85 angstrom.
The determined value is 1.01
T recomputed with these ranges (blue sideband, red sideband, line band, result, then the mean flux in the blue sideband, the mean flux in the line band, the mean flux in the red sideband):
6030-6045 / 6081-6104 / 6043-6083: 0.01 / 15.4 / 15.1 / 14.8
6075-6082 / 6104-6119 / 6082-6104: -0.13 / 14.1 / 14.8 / 15.4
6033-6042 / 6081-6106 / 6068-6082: 0.48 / 15.6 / 14.6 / 14.8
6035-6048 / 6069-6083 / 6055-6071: -0.32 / 15.6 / 15.3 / 14.6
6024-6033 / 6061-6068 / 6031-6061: -0.41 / 15.3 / 15.4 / 15.2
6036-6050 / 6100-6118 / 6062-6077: 0.37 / 15.4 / 15.1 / 15.5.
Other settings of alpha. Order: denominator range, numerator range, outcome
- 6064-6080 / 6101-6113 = 1.07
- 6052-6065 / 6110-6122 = 1.02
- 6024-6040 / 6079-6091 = 0.96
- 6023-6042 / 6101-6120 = 1.02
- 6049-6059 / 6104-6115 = 1.06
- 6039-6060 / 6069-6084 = 0.97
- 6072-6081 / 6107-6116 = 1.12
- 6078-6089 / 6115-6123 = 1.03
